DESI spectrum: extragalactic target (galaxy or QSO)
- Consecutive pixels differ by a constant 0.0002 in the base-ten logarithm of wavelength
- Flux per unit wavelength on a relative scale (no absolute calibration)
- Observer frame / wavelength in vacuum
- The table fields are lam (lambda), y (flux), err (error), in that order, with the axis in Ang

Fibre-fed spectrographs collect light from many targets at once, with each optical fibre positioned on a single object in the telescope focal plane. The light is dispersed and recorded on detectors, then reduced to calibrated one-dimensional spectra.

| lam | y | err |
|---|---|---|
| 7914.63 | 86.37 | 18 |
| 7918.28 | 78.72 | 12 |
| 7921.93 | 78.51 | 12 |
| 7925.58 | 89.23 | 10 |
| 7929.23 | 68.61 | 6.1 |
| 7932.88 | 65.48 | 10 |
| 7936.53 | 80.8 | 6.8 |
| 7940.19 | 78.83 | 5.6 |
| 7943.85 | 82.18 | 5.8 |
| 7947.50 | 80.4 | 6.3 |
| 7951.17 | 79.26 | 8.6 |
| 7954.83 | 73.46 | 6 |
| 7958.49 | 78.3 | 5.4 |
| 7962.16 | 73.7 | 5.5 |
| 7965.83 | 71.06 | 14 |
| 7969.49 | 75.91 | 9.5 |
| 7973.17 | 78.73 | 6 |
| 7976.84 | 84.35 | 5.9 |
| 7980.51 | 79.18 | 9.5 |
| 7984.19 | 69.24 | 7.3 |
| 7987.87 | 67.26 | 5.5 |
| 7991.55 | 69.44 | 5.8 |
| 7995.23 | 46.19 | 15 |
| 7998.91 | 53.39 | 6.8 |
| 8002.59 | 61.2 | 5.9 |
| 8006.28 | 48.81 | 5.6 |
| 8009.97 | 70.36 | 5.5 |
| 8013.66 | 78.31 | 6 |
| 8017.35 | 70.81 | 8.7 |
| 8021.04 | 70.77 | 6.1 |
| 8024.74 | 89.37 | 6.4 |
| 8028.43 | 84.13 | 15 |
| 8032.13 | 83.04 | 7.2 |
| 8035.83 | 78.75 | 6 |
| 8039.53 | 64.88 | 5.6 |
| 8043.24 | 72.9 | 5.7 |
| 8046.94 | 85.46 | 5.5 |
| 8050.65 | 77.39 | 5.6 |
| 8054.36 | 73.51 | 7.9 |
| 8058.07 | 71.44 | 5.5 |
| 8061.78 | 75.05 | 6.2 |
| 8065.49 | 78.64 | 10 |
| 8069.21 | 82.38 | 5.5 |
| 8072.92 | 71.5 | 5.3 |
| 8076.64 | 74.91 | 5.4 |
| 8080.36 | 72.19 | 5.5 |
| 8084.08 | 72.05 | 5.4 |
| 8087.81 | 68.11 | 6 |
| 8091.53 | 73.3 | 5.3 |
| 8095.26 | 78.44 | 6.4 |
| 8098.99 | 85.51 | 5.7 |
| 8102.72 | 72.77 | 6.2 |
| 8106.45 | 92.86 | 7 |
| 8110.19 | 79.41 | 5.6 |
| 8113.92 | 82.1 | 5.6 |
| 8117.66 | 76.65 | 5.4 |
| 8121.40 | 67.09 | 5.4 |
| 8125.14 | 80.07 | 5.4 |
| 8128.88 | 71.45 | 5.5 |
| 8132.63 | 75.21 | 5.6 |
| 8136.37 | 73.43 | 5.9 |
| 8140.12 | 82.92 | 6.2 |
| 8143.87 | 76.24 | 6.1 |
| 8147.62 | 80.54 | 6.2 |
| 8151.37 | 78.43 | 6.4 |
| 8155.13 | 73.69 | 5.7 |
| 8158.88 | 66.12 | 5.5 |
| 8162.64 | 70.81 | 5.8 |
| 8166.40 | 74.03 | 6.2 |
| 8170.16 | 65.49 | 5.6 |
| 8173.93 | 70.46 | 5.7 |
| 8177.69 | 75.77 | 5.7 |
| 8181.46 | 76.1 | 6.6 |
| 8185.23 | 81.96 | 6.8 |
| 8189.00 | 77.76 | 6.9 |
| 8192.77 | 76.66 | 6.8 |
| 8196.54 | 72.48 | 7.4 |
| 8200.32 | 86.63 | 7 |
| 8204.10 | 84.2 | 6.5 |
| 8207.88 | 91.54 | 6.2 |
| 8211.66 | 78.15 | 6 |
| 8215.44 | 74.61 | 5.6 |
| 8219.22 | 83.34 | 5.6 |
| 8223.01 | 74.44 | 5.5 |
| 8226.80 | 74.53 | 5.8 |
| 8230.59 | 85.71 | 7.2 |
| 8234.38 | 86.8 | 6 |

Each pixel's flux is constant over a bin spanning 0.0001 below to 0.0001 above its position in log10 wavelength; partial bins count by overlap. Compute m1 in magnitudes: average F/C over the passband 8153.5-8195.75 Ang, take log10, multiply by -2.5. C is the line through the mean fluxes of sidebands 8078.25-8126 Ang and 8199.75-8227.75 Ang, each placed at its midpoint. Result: 0.085 mag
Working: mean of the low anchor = 76.9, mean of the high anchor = 80.9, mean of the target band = 73.5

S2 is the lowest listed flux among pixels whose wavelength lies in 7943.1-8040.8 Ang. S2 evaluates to 46.19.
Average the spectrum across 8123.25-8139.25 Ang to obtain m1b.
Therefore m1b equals 75.5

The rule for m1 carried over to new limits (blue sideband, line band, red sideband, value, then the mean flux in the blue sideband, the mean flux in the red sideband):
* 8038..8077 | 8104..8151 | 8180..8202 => -0.01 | 75.4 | 78.6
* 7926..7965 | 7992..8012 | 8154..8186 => 0.30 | 76.4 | 72.4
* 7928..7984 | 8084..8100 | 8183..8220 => 0.05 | 76.6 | 80.6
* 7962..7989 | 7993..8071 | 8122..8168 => 0.04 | 75.2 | 75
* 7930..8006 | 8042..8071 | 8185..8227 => -0.03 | 71.9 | 79.8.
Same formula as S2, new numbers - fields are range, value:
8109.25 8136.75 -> 67.09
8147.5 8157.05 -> 73.69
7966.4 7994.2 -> 67.26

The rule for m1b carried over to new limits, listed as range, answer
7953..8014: 69.1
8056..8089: 74.1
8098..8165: 76.8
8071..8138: 76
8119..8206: 75.6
